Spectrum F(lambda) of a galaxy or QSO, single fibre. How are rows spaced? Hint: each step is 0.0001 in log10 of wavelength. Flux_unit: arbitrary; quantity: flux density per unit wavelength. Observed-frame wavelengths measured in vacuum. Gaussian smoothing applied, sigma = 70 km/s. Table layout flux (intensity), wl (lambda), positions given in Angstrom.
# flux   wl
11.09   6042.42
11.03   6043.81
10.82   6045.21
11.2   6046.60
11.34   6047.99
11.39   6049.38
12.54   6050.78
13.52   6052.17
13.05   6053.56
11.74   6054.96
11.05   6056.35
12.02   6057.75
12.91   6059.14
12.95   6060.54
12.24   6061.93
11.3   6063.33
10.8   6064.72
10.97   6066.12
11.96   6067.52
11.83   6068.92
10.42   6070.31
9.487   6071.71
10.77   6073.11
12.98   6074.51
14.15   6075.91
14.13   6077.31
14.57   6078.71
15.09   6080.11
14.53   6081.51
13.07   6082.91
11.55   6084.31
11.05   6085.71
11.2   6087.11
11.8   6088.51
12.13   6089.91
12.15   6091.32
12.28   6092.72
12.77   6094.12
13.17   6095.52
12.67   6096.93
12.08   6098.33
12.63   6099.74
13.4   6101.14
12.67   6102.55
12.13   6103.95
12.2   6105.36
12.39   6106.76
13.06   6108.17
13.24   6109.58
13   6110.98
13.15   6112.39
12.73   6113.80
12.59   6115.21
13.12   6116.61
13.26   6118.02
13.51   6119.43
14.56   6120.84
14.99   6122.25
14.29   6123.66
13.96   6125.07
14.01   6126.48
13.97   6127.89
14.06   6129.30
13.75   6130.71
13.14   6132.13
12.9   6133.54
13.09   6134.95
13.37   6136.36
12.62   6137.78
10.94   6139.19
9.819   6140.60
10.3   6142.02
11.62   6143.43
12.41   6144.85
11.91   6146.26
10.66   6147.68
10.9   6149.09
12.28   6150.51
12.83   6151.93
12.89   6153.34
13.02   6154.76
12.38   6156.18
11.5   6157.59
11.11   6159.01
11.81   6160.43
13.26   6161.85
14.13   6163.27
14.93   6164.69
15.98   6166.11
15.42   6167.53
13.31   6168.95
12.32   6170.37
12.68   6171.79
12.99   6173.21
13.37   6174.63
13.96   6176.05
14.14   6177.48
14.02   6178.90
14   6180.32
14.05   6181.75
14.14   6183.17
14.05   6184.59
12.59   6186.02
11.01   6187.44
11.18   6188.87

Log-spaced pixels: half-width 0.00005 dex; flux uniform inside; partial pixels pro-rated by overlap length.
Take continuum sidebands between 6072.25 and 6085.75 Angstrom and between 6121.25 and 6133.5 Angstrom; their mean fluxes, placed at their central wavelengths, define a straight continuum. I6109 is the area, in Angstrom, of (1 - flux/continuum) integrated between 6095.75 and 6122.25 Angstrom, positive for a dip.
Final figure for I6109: 1.41 Angstrom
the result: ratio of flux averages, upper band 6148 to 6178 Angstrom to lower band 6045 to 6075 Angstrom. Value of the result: 1.12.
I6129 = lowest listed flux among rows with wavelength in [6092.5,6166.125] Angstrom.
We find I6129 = 9.819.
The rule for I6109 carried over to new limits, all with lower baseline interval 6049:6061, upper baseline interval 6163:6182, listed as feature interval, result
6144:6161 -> 2.1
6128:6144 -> 1.2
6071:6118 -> 0.8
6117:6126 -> -0.5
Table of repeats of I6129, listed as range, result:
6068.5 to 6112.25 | 9.487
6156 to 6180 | 11.11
